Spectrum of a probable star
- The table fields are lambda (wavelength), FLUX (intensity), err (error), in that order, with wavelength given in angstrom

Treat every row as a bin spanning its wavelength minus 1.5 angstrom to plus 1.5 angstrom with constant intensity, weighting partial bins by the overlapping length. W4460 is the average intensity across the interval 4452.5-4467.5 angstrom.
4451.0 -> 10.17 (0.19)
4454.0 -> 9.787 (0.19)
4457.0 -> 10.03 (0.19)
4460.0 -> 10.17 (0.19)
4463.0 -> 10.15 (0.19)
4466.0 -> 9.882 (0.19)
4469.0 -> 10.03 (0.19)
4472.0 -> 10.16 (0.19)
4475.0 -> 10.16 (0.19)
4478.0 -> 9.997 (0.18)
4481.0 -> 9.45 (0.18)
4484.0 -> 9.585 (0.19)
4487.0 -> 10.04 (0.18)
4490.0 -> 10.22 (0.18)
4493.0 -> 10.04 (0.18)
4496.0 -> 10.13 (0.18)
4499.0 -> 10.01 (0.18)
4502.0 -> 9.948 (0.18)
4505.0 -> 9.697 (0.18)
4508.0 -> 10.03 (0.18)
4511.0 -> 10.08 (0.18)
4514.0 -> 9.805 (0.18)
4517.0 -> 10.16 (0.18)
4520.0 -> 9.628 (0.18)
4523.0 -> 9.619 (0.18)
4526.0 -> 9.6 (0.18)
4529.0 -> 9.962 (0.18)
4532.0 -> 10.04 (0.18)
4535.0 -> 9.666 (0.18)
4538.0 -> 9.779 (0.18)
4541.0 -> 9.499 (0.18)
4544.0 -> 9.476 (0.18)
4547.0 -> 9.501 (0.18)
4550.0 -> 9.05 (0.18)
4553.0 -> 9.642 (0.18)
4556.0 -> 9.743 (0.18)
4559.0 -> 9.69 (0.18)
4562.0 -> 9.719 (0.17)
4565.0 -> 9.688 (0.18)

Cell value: 10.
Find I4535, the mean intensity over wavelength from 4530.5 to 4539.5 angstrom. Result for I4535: 9.83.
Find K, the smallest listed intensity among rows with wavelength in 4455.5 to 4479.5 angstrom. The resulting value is 9.882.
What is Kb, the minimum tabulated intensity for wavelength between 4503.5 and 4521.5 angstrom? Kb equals 9.628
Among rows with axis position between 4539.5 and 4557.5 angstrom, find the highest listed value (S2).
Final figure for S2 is 9.743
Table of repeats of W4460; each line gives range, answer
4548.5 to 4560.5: 9.53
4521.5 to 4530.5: 9.73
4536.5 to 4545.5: 9.58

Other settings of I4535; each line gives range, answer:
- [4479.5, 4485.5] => 9.52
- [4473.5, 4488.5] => 9.85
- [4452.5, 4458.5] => 9.91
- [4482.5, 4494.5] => 9.97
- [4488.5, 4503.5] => 10.1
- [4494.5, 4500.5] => 10.1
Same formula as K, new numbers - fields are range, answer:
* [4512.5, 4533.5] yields 9.6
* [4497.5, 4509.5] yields 9.697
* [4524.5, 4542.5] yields 9.499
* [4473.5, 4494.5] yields 9.45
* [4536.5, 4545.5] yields 9.476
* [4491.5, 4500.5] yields 10.01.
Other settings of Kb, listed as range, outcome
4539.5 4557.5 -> 9.05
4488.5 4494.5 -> 10.04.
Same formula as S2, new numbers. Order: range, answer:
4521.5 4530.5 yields 9.962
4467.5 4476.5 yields 10.16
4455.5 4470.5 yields 10.17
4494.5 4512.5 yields 10.13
